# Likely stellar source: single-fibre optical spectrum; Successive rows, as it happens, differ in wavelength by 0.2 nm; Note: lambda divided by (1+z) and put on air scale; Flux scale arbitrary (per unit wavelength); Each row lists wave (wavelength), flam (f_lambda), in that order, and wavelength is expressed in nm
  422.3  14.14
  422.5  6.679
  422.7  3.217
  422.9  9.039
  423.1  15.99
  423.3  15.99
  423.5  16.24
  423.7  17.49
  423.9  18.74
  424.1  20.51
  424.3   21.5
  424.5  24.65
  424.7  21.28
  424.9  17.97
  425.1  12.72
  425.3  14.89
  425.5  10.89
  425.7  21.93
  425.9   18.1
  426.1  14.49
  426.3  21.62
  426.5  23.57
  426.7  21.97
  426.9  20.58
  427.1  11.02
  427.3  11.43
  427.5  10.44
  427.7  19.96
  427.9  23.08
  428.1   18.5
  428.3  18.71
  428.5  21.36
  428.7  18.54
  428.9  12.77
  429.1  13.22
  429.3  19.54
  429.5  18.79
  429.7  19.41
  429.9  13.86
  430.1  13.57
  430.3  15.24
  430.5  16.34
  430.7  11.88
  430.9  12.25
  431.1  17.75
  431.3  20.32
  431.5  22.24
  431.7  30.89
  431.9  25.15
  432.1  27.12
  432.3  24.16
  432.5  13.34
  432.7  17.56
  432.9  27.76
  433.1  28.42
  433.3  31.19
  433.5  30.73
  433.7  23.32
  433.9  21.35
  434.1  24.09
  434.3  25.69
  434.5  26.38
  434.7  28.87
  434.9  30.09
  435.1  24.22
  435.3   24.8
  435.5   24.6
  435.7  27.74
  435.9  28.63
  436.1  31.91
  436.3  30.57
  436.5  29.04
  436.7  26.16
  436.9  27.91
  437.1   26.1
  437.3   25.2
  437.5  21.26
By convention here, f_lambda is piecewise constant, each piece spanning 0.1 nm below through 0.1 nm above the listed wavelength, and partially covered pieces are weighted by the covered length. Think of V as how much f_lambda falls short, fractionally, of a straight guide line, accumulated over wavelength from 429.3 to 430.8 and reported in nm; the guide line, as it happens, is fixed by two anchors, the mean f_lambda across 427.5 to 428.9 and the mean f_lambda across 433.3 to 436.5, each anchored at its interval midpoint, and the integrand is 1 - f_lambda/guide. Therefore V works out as 0.369 nm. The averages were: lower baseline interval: 18.8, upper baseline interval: 27.1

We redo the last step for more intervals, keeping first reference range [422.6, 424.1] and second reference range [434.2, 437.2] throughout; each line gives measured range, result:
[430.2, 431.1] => 0.32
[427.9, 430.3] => 0.36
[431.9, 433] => 0.08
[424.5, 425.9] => -0.09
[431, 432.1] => -0.02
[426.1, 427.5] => 0.03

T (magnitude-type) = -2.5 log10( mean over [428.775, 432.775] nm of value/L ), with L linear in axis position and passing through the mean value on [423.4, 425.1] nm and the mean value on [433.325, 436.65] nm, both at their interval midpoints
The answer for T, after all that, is 0.30 mag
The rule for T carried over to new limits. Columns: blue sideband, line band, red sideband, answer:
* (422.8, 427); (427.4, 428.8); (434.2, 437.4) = 0.12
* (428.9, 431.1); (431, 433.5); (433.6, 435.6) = -0.19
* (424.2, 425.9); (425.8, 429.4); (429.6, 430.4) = -0.06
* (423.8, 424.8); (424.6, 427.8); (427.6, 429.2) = 0.17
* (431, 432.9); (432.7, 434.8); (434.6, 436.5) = -0.05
